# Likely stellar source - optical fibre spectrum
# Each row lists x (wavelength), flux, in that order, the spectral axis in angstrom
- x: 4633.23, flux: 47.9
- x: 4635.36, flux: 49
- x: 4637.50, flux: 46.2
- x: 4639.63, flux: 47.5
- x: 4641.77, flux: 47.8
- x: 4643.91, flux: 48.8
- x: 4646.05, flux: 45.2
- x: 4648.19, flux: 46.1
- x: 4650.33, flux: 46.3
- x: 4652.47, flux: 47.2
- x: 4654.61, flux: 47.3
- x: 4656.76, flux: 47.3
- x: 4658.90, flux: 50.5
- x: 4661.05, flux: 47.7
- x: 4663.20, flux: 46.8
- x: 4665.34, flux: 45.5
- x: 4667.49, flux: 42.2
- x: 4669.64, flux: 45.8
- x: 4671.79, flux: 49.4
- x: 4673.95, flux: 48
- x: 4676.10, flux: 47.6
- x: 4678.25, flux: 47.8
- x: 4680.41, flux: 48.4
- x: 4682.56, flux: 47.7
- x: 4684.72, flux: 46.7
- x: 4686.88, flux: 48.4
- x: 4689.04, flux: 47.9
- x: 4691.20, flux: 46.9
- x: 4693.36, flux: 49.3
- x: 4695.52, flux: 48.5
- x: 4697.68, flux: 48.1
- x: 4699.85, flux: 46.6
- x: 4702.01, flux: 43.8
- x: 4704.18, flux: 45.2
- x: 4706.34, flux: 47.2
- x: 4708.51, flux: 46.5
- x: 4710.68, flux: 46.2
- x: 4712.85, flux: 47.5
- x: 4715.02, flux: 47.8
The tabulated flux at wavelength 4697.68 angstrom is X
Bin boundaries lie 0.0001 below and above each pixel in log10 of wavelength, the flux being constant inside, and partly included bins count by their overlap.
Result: 48.1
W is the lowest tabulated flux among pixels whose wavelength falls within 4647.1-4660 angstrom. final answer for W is 46.1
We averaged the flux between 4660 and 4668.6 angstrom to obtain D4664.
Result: 45.6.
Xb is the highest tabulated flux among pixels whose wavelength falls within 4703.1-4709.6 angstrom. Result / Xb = 47.2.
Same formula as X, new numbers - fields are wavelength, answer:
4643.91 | 48.8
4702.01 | 43.8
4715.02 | 47.8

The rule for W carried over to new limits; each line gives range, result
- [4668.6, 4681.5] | 45.8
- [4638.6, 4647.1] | 45.2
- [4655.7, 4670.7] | 42.2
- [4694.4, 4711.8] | 43.8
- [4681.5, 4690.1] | 46.7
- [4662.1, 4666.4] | 45.5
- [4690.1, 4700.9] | 46.6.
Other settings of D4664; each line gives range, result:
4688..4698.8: 48.1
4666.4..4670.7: 44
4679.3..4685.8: 47.6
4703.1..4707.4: 46.3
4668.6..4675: 47.7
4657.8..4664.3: 48.4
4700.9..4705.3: 44.6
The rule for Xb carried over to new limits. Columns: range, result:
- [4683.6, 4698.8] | 49.3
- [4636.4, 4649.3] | 48.8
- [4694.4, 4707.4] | 48.5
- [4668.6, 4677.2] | 49.4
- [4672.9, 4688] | 48.4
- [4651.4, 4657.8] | 47.3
